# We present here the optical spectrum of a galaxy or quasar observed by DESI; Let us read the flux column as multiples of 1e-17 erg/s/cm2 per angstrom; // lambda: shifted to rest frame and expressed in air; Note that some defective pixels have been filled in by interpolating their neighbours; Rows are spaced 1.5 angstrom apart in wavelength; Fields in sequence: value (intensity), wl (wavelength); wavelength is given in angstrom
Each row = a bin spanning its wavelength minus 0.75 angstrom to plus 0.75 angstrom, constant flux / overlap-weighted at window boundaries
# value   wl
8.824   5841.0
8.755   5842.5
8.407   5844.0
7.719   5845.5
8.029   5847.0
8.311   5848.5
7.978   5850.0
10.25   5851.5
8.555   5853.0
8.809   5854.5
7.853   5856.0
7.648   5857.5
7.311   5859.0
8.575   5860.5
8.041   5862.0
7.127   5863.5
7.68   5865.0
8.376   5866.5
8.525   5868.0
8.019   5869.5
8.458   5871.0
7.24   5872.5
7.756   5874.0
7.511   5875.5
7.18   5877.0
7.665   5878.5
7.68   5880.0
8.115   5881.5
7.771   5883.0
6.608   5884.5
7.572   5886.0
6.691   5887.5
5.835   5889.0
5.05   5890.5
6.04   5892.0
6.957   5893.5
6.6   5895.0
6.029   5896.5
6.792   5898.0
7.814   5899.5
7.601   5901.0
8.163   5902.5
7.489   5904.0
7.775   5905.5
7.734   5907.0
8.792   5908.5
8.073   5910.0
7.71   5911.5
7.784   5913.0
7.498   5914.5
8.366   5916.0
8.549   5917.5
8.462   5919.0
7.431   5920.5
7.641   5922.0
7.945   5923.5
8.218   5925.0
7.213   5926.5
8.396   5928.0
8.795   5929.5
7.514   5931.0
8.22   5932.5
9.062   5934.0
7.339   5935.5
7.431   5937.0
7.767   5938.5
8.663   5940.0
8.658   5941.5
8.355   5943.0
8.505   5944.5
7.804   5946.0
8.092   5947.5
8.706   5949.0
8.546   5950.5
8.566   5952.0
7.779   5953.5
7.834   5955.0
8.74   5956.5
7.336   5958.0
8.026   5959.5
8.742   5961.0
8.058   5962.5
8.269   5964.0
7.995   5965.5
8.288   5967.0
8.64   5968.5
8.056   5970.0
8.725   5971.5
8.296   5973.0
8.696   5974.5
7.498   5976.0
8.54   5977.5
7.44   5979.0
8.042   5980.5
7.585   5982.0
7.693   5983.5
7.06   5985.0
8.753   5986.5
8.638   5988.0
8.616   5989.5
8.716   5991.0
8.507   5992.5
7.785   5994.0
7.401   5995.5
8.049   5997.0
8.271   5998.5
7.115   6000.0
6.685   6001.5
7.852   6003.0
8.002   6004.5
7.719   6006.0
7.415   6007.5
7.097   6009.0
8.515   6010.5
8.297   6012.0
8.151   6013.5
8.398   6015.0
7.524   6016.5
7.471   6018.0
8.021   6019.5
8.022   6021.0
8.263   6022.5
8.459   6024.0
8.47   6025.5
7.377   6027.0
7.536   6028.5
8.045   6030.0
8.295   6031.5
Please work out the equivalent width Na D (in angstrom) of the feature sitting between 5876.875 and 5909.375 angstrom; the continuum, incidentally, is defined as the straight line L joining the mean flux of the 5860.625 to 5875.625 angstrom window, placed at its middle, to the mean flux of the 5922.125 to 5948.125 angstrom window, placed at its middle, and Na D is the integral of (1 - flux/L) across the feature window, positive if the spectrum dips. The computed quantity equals 3.3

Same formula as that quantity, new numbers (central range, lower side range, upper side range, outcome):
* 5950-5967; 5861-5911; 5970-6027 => -0.8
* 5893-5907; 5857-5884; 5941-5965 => 1.2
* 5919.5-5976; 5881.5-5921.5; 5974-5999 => -3.0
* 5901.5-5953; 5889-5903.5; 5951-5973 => -4.6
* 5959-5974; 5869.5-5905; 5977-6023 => -1.2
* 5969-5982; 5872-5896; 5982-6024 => -0.7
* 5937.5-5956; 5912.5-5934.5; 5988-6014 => -0.6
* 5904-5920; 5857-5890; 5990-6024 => -0.7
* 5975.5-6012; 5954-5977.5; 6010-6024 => 1.2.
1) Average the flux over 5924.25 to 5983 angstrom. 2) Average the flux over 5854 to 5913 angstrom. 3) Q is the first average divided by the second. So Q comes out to 1.09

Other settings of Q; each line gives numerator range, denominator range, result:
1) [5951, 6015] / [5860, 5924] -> 1.07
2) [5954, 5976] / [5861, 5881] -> 1.06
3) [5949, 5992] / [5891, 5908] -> 1.14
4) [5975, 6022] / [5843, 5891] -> 1.02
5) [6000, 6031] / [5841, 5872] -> 0.95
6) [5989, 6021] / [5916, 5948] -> 0.97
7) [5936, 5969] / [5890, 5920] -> 1.10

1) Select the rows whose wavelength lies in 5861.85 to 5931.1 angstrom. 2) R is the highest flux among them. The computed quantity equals 8.795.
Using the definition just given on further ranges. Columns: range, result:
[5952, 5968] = 8.742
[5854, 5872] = 8.809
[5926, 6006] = 9.062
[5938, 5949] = 8.706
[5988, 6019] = 8.716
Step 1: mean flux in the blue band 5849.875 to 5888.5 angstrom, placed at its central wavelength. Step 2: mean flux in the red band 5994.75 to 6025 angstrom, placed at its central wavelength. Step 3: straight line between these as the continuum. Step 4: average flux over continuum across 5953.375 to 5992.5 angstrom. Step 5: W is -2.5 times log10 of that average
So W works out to -0.043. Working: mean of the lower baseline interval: 7.87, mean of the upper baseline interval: 7.84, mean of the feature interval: 8.17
